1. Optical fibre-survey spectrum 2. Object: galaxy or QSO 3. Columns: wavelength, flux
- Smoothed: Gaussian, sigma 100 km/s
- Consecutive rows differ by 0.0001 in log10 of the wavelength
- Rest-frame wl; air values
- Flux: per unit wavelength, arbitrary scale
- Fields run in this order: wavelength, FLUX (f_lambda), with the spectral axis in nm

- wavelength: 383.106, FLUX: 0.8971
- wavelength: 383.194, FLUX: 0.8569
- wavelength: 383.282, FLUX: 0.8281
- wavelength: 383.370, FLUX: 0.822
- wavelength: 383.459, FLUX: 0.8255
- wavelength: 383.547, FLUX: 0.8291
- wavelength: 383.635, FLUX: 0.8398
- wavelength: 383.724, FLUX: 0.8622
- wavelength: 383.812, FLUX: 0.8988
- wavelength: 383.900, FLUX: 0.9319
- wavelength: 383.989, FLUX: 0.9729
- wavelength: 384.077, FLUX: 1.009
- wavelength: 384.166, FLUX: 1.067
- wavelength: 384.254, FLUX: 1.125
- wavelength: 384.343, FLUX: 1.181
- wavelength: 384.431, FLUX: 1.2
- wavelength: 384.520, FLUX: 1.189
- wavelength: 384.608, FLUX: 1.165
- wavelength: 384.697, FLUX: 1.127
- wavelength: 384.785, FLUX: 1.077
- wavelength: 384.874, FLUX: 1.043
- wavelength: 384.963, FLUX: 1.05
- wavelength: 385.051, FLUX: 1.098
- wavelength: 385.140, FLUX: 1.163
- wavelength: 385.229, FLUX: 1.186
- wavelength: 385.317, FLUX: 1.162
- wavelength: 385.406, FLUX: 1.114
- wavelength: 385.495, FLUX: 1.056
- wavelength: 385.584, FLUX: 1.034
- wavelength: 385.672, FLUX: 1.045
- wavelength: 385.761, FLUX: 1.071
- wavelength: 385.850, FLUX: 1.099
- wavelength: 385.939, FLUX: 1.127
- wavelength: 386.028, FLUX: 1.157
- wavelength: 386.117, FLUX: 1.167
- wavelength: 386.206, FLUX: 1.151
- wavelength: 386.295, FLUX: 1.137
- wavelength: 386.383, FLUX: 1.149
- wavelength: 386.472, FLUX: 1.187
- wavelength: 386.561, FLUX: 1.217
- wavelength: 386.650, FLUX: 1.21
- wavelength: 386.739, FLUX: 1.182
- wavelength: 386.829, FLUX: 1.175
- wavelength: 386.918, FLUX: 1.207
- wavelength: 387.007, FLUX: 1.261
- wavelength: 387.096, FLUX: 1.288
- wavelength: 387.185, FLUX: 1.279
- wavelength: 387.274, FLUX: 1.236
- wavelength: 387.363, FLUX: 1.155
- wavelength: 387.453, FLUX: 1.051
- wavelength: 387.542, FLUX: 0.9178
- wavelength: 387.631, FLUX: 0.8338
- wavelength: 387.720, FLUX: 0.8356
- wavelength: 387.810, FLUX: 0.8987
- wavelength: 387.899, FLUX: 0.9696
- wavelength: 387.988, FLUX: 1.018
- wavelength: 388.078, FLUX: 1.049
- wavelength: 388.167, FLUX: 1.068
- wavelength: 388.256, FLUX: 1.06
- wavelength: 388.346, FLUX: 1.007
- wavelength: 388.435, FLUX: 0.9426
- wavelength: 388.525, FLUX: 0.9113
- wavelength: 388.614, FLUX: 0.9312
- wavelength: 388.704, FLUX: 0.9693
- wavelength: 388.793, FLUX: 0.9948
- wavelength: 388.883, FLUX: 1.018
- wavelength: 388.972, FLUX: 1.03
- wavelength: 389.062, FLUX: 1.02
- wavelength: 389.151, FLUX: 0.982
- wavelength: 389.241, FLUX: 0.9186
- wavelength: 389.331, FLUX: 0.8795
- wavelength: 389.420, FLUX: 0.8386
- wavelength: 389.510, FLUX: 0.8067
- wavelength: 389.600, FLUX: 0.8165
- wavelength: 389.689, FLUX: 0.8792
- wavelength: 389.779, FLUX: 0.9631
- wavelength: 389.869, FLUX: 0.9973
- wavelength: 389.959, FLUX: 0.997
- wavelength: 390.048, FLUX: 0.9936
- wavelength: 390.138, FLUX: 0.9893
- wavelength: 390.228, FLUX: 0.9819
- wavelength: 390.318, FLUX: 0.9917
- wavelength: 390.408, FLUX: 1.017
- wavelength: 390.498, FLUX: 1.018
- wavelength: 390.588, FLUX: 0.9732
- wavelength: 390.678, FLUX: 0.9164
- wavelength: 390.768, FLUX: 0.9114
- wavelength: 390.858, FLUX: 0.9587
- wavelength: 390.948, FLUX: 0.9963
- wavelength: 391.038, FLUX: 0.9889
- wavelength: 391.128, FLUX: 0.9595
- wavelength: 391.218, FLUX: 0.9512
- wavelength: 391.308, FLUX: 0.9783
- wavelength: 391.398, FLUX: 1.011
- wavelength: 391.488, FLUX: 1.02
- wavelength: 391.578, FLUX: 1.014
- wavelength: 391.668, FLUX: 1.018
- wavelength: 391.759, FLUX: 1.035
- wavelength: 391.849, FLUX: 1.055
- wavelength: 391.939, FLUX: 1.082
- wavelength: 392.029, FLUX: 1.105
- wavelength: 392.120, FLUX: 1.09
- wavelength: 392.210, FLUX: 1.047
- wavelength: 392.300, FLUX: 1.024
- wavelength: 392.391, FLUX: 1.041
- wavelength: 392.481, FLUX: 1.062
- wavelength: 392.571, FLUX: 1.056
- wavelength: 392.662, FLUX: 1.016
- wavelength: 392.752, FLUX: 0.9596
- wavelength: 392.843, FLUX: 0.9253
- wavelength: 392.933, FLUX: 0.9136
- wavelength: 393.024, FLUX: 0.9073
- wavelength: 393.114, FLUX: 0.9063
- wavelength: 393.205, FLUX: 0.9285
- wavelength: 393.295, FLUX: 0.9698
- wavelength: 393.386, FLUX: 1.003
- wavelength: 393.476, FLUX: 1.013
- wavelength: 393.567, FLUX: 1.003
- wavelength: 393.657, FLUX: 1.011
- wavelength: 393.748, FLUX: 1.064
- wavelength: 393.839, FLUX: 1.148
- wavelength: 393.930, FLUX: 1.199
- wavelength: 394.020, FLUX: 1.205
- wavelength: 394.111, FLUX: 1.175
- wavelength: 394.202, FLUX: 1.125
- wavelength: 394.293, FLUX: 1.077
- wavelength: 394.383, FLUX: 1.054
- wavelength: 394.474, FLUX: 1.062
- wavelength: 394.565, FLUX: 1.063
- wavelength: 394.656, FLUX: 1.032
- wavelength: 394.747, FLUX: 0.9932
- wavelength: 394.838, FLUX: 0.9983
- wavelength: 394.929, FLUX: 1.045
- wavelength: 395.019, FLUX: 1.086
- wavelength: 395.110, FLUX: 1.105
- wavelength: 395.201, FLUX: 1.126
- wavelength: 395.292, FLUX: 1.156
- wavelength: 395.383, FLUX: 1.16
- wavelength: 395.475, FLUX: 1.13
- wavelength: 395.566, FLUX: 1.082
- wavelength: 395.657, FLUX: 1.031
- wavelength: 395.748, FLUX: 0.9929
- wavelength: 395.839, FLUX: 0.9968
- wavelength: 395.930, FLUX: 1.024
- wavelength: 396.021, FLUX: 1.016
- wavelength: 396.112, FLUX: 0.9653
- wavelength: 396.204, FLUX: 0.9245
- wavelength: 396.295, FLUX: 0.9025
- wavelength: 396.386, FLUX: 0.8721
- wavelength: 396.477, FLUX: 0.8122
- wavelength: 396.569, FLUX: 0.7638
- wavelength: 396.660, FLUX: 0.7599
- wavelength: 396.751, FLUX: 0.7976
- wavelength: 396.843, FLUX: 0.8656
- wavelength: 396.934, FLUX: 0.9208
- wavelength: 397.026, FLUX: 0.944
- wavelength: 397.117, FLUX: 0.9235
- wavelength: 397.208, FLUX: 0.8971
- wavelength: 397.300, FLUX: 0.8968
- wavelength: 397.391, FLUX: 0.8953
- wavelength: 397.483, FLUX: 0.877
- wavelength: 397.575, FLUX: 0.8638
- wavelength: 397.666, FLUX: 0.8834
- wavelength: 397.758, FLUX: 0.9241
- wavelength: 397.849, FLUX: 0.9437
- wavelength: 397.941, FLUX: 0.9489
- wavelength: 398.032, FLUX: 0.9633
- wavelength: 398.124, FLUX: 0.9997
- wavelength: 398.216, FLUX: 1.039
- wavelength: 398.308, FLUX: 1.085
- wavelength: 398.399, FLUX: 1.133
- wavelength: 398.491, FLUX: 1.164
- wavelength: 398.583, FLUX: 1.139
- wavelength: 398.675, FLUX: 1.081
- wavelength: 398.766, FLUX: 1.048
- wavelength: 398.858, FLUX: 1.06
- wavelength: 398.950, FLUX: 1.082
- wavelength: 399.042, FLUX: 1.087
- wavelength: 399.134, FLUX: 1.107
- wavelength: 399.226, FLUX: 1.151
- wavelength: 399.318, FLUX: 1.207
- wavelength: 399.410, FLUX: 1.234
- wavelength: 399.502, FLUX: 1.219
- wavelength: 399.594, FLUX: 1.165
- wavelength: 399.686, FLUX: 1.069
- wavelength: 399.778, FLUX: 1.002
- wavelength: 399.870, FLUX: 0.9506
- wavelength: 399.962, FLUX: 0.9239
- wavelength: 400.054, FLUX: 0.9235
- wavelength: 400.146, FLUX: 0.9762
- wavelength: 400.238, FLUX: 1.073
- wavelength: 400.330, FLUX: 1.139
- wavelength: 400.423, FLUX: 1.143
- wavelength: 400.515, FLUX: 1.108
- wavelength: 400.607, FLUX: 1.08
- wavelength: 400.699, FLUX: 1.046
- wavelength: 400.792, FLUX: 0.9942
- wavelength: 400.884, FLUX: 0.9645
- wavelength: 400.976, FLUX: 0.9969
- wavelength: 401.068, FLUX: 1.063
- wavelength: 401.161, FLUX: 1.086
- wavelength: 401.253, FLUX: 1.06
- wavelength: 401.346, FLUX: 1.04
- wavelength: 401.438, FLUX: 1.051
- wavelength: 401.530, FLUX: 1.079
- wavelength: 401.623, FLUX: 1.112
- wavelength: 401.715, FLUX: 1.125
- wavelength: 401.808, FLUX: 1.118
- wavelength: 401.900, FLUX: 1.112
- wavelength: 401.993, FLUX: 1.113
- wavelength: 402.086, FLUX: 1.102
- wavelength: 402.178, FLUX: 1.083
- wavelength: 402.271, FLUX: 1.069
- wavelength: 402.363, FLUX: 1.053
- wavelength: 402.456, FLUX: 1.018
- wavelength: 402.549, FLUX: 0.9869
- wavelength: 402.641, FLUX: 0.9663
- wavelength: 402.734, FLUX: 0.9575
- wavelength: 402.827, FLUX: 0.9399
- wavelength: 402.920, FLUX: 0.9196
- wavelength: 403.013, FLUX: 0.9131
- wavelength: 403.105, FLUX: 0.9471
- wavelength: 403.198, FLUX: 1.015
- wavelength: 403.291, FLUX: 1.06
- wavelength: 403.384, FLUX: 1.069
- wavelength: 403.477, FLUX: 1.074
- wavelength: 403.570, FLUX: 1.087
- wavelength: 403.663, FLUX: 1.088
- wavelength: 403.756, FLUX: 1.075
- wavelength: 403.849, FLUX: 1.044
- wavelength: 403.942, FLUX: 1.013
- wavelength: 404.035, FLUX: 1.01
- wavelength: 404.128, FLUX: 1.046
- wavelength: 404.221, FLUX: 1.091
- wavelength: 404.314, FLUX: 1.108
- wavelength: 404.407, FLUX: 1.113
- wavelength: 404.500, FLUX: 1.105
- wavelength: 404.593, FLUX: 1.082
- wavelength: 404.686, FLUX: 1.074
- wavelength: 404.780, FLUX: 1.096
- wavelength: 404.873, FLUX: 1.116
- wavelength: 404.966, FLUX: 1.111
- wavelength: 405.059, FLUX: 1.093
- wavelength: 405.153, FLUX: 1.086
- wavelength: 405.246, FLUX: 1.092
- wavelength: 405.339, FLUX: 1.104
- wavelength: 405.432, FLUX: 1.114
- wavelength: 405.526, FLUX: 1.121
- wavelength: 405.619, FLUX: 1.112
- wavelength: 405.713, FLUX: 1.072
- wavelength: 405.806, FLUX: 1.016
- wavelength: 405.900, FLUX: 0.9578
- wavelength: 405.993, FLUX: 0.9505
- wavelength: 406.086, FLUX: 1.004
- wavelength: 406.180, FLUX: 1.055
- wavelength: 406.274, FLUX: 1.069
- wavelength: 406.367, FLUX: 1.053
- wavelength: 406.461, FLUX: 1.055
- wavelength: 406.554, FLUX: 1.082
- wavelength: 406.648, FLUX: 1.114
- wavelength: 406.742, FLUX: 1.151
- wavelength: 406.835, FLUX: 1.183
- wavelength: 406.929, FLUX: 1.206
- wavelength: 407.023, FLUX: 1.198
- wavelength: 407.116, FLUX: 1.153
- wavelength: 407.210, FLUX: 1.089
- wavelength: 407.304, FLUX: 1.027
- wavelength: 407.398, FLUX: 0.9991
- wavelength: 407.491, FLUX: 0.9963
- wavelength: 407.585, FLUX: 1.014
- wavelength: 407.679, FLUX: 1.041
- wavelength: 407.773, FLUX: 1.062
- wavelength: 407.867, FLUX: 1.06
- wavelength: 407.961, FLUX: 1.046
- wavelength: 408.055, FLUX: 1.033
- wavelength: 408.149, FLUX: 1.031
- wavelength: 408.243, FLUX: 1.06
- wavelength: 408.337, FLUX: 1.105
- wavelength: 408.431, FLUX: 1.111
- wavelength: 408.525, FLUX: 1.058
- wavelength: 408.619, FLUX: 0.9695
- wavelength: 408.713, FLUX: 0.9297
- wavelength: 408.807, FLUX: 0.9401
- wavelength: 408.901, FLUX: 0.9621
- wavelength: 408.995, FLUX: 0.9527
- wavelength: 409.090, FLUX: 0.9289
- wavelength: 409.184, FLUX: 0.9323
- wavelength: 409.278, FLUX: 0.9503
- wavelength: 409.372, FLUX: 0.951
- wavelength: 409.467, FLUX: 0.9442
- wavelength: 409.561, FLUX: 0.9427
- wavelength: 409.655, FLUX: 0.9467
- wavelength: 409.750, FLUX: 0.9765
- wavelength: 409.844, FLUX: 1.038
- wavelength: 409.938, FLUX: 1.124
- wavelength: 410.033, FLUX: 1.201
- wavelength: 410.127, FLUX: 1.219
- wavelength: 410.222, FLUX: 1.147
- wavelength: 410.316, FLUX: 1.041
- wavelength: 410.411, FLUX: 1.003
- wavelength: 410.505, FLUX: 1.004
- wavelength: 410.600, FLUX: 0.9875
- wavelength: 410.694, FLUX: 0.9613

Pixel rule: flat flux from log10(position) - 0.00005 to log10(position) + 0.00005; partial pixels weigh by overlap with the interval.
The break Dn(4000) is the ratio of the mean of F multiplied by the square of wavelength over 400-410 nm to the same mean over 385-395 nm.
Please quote 1.1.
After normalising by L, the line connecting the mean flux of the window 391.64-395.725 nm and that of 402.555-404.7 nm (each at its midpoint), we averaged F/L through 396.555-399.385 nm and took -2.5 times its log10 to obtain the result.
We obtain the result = 0.06 mag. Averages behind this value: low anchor 1.05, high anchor 1.03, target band 0.987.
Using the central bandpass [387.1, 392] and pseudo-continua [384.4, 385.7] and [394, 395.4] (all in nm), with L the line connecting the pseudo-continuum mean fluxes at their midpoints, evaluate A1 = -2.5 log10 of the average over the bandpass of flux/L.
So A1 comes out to 0.120 mag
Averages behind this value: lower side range 1.11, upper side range 1.09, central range 0.987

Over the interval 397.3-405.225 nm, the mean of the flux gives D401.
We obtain 1.05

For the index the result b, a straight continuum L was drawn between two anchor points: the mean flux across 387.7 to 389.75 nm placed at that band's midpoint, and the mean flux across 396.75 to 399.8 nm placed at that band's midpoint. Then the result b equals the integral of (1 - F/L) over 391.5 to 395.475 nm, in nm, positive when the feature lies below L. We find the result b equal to -0.251 nm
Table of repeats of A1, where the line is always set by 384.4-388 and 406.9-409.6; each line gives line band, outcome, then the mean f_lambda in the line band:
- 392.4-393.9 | 0.09 mag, 0.996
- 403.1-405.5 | -0.04 mag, 1.08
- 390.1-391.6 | 0.12 mag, 0.98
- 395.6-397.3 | 0.18 mag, 0.913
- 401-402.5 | -0.03 mag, 1.08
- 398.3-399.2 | -0.04 mag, 1.1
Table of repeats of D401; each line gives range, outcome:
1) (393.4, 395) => 1.07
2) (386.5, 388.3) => 1.1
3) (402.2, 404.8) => 1.04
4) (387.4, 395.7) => 1.01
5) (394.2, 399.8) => 1.01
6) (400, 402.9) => 1.05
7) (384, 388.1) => 1.11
